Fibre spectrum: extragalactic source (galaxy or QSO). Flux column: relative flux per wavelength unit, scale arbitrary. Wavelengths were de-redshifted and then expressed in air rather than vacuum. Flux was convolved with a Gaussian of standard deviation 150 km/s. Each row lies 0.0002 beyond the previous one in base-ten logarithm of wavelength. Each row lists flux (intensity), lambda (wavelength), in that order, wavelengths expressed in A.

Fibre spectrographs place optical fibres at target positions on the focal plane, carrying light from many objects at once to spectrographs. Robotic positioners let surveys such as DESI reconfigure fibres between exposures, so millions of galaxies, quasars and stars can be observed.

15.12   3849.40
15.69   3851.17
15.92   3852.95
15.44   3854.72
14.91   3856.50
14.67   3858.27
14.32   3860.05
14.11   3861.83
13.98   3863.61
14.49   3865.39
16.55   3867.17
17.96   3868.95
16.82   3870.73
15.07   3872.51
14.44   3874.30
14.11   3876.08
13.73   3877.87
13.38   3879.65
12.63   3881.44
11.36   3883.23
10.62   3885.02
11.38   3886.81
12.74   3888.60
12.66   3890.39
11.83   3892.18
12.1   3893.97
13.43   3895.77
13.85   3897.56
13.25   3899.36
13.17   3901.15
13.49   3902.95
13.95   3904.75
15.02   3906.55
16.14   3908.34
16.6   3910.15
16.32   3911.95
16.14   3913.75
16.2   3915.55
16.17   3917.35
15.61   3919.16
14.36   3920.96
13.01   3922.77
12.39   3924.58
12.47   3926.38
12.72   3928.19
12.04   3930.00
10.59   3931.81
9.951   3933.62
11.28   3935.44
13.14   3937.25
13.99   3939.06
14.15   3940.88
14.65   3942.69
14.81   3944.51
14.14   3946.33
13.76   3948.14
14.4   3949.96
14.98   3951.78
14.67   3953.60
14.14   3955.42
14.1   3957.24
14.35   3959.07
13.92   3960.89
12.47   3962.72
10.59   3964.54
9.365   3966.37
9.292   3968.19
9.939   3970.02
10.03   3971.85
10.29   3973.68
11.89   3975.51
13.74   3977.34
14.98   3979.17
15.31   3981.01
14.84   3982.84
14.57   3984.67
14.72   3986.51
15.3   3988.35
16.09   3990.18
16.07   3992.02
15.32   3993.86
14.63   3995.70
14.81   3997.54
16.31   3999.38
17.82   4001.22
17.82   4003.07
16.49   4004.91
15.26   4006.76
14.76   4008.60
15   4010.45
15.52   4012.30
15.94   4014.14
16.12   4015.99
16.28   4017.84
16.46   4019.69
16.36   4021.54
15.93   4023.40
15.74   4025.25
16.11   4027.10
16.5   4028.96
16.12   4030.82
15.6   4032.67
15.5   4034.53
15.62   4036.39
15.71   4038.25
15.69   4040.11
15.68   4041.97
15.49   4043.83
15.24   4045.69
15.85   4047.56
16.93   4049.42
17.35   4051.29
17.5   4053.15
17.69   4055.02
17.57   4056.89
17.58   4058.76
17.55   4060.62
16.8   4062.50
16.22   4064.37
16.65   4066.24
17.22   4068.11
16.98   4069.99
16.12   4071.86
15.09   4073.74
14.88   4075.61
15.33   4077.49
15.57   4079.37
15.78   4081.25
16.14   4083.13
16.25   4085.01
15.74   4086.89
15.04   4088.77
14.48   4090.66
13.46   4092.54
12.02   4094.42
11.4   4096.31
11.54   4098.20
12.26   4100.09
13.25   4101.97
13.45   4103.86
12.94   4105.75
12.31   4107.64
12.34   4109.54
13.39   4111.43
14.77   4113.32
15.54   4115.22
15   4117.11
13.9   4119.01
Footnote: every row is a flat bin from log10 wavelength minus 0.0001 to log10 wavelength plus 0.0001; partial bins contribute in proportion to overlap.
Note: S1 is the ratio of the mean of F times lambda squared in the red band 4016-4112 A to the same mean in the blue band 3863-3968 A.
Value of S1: 1.21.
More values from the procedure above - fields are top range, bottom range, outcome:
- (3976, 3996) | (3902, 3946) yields 1.11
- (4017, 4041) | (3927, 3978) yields 1.32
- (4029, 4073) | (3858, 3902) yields 1.31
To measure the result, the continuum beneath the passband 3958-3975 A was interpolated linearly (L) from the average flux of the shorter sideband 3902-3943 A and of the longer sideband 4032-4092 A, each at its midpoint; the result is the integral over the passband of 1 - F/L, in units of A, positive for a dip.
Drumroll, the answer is 4.0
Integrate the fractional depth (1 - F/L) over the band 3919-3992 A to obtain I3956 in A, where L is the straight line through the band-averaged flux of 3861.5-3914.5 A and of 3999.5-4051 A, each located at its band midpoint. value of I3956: 8.8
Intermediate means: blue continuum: 14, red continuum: 16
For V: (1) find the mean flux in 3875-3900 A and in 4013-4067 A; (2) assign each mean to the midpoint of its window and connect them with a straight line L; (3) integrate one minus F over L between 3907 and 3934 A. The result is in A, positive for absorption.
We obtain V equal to -1.4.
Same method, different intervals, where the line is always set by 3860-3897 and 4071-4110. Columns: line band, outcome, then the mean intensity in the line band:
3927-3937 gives 1.68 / 11.5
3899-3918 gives -1.98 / 15.2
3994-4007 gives -2.10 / 16.2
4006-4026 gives -2.62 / 15.8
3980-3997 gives -1.60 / 15.2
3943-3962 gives -0.68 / 14.3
